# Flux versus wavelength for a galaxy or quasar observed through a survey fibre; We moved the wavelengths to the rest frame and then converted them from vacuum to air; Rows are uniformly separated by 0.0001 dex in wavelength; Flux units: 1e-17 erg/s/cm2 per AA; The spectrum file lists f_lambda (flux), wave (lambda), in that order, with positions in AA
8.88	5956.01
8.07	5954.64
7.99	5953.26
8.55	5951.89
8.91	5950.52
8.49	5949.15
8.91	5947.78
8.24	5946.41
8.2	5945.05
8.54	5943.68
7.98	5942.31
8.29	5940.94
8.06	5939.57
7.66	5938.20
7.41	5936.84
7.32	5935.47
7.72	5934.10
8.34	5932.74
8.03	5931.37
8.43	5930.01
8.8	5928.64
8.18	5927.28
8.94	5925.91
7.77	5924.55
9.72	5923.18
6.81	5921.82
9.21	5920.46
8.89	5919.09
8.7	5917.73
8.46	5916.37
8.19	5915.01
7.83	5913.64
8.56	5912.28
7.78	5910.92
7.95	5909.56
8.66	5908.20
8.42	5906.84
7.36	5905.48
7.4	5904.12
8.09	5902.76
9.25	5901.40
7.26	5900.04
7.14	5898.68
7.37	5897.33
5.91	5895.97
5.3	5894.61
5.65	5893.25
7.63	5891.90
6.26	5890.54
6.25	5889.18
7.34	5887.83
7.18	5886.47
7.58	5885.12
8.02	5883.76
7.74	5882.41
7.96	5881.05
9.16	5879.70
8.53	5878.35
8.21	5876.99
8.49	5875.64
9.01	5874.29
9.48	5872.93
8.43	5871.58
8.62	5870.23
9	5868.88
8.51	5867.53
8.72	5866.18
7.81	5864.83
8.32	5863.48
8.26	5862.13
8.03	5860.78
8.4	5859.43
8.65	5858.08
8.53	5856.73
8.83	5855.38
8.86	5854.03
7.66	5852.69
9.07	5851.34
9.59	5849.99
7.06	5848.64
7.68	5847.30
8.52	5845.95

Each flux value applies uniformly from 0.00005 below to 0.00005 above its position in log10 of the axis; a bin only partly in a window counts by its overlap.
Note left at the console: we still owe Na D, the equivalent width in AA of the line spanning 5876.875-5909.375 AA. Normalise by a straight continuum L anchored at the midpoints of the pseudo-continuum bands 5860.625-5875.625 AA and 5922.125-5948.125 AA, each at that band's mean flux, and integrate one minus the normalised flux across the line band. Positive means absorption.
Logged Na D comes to 3.7 AA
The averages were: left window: 8.58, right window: 8.21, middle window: 7.48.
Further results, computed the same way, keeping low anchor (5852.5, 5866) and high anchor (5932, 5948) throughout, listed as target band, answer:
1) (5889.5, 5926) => 1.8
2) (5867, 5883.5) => -0.5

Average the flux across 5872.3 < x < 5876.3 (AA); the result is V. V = 8.98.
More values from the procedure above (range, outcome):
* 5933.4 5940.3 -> 7.64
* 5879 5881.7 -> 8.59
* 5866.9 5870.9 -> 8.72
